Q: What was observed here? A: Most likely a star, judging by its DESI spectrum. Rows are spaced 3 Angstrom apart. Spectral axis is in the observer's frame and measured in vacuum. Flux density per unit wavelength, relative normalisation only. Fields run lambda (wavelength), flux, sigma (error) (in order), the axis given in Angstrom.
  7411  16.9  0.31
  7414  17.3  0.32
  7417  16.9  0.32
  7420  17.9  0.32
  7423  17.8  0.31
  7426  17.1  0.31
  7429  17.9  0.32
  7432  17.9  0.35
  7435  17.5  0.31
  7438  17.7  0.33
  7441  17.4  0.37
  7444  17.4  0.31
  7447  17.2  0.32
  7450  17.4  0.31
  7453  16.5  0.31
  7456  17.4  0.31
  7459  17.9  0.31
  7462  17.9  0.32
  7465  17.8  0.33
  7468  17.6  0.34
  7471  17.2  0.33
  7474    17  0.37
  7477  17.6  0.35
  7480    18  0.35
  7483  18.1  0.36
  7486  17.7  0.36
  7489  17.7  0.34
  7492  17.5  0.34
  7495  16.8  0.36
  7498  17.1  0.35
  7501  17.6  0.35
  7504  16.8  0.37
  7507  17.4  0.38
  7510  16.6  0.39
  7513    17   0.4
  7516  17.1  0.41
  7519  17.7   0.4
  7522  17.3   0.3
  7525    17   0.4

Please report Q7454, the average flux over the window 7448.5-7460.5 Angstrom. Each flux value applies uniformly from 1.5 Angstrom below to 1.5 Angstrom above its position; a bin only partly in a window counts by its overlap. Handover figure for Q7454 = 17.3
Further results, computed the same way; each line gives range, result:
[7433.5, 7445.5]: 17.5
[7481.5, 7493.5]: 17.8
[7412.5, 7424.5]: 17.5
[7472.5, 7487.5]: 17.7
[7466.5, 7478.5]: 17.4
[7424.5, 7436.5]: 17.6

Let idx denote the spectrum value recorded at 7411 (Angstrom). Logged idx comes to 16.9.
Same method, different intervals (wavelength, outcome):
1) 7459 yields 17.9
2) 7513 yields 17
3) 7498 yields 17.1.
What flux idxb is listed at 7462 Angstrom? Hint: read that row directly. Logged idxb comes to 17.9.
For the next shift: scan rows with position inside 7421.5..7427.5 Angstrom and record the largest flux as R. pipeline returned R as 17.8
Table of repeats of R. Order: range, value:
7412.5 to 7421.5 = 17.9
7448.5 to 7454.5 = 17.4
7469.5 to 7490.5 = 18.1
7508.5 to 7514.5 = 17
